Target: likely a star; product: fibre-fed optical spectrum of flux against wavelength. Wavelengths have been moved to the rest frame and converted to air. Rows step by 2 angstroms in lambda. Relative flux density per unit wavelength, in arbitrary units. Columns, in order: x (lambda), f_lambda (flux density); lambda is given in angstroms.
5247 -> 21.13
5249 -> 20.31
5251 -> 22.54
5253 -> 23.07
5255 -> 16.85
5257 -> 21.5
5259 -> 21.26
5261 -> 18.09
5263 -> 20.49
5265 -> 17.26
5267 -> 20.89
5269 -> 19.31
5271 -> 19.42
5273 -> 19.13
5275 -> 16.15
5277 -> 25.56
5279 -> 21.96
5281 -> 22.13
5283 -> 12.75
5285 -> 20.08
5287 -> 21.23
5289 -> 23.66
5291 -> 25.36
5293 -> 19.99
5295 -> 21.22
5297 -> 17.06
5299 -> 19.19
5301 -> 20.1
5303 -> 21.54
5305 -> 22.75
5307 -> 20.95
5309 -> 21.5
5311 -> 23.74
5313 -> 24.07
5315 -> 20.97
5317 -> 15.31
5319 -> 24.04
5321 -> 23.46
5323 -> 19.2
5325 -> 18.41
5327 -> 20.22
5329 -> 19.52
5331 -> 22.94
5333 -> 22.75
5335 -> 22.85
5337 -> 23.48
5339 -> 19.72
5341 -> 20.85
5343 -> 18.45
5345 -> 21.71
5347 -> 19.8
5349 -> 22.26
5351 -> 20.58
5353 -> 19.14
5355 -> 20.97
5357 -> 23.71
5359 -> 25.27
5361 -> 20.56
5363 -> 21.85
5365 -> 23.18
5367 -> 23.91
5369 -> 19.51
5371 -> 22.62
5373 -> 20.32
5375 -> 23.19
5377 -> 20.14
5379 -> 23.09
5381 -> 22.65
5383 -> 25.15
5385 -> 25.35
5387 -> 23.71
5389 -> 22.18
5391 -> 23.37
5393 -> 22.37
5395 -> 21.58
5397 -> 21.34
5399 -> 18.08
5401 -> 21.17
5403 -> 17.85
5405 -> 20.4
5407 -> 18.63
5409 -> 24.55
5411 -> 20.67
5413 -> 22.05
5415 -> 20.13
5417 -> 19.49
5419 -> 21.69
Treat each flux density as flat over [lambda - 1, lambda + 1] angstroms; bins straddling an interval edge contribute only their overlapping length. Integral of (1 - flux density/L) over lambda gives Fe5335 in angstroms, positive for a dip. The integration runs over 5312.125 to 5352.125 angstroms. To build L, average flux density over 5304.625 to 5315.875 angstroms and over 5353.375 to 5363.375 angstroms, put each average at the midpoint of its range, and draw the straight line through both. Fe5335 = 2.3 angstroms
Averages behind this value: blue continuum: 22.3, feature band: 21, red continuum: 22.3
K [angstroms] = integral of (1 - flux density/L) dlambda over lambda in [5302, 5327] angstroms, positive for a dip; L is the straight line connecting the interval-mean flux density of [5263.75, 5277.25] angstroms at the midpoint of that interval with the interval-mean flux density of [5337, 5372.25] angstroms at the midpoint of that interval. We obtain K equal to -1.0 angstroms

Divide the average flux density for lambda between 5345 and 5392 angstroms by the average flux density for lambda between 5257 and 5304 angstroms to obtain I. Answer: 1.10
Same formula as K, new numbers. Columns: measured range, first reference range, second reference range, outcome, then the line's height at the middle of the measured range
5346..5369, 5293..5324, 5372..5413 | -0.4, 21.5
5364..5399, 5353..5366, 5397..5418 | -1.7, 21.4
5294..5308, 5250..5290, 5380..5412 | 0.1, 20.6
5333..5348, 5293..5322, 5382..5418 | 0.1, 21.3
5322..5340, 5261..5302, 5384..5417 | -0.3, 20.6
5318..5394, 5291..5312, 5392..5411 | -4.0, 20.8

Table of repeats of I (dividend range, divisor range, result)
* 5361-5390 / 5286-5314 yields 1.04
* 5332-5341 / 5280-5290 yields 1.10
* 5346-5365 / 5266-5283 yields 1.08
